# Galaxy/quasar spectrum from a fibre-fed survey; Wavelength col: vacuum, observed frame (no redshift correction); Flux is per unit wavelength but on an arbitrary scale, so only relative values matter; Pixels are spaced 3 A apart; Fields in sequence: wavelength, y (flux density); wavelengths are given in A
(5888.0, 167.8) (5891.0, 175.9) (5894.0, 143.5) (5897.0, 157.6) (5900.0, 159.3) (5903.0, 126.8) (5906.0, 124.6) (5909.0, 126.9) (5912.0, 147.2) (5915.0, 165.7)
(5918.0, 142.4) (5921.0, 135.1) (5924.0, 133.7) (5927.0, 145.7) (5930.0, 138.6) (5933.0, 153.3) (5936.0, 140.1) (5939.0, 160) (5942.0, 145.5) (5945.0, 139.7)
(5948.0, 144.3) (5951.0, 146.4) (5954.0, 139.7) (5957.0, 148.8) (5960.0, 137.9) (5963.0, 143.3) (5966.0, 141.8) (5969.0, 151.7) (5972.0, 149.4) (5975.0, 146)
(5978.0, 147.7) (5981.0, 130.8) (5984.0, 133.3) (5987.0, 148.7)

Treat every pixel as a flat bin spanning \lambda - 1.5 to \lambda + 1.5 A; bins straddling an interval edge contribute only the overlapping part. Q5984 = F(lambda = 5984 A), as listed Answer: 133.3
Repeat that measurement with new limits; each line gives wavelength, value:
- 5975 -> 146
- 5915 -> 165.7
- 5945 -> 139.7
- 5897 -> 157.6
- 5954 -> 139.7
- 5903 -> 126.8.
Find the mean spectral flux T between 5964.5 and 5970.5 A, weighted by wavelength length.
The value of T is 147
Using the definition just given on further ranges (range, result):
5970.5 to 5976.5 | 148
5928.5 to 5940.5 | 148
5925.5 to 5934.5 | 146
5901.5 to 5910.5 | 126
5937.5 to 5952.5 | 147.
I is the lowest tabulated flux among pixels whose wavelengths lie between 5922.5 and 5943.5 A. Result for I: 133.7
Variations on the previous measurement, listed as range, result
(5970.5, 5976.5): 146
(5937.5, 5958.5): 139.7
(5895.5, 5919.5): 124.6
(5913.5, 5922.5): 135.1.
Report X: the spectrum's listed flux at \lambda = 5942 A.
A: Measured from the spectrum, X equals 145.5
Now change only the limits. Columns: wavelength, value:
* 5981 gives 130.8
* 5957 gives 148.8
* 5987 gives 148.7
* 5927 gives 145.7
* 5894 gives 143.5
